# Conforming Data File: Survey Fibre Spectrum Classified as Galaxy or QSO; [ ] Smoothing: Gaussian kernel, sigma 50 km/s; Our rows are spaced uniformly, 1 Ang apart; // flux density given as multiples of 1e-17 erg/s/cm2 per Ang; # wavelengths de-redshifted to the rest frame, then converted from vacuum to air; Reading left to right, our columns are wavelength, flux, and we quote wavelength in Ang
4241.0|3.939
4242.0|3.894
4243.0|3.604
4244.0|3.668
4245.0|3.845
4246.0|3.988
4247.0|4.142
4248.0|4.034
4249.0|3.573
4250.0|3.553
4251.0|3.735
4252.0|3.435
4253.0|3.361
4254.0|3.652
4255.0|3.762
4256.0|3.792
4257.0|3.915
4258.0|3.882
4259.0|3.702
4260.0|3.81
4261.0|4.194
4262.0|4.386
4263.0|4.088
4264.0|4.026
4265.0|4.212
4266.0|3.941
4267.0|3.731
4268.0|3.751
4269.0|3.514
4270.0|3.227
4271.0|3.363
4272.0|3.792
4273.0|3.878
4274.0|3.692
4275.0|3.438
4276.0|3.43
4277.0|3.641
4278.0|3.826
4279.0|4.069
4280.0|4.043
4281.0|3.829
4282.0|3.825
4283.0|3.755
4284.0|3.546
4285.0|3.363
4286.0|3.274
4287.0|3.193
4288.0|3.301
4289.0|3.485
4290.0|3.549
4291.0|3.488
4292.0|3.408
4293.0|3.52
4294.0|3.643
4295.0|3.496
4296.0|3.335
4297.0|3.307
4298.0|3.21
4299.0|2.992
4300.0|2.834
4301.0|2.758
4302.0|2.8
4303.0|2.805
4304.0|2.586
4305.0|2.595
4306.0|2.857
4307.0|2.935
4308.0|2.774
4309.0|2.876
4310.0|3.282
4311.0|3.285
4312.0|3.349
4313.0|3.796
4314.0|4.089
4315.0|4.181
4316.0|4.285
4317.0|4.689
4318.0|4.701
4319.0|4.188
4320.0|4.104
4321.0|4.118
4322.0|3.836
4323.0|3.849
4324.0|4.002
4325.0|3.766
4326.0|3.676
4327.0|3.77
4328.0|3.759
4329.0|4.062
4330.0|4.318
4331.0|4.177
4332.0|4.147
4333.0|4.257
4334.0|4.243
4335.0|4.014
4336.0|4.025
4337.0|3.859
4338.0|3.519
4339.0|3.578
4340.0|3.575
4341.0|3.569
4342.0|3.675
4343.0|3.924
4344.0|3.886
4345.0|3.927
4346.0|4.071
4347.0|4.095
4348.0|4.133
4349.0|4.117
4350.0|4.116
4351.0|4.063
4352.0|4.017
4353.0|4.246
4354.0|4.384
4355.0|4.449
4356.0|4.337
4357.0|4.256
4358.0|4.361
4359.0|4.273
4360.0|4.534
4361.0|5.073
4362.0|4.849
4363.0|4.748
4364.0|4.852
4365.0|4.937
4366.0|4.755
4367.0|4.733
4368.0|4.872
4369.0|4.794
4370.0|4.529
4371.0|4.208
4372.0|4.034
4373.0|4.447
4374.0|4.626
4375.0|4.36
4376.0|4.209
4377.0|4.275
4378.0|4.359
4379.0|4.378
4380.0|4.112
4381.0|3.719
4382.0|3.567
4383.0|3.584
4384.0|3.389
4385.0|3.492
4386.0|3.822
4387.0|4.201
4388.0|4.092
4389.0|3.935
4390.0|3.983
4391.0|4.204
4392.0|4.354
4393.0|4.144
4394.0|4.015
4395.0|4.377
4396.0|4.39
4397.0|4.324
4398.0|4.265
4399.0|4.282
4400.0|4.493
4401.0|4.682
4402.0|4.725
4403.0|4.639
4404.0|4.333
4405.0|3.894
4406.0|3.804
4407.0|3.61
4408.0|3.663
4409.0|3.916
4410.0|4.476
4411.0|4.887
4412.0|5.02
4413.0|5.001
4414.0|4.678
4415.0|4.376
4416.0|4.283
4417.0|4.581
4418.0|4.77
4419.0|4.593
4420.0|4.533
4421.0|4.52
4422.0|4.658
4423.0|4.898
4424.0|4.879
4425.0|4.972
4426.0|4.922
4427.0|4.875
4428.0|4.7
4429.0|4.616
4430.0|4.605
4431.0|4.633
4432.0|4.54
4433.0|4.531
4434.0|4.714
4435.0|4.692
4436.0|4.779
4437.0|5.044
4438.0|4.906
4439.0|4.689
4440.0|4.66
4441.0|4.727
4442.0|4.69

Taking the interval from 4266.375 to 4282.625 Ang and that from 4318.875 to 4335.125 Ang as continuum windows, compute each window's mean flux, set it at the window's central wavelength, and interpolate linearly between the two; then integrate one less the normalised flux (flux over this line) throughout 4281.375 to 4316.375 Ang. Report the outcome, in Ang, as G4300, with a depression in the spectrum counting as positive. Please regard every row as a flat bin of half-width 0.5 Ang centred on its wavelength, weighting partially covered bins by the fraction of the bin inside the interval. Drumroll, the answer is 4.9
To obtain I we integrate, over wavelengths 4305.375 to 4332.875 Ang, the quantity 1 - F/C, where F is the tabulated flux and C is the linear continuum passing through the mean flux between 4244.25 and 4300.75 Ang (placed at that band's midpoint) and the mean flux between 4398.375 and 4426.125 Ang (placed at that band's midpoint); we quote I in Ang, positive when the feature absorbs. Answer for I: 0.9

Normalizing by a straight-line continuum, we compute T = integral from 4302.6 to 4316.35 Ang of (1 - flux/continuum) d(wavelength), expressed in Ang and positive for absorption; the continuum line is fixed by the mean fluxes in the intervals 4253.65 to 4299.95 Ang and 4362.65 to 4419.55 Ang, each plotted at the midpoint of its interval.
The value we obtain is 2.1 Ang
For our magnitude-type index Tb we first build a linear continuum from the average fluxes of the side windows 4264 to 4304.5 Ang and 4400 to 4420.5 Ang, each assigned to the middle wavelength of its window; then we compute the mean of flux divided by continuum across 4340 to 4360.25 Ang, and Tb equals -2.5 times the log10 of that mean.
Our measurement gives -0.03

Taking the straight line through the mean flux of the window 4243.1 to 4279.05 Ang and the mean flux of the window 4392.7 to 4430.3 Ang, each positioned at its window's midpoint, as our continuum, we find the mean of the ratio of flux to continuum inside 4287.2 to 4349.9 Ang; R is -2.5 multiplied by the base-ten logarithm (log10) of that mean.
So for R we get 0.11 mag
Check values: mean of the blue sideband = 3.77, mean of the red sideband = 4.49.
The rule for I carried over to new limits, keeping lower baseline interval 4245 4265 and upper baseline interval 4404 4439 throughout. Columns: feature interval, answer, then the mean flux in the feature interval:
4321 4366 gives 1.2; 4.13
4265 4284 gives 1.1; 3.72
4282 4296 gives 1.8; 3.47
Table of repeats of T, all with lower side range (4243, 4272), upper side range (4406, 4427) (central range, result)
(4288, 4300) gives 1.79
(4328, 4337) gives 0.07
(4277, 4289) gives 0.86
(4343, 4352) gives 0.38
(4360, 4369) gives -1.11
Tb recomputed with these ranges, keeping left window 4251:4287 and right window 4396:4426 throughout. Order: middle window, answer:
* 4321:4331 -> 0.032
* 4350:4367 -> -0.074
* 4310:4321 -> -0.014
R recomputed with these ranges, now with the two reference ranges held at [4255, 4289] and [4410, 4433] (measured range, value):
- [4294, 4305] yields 0.28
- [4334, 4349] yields 0.09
